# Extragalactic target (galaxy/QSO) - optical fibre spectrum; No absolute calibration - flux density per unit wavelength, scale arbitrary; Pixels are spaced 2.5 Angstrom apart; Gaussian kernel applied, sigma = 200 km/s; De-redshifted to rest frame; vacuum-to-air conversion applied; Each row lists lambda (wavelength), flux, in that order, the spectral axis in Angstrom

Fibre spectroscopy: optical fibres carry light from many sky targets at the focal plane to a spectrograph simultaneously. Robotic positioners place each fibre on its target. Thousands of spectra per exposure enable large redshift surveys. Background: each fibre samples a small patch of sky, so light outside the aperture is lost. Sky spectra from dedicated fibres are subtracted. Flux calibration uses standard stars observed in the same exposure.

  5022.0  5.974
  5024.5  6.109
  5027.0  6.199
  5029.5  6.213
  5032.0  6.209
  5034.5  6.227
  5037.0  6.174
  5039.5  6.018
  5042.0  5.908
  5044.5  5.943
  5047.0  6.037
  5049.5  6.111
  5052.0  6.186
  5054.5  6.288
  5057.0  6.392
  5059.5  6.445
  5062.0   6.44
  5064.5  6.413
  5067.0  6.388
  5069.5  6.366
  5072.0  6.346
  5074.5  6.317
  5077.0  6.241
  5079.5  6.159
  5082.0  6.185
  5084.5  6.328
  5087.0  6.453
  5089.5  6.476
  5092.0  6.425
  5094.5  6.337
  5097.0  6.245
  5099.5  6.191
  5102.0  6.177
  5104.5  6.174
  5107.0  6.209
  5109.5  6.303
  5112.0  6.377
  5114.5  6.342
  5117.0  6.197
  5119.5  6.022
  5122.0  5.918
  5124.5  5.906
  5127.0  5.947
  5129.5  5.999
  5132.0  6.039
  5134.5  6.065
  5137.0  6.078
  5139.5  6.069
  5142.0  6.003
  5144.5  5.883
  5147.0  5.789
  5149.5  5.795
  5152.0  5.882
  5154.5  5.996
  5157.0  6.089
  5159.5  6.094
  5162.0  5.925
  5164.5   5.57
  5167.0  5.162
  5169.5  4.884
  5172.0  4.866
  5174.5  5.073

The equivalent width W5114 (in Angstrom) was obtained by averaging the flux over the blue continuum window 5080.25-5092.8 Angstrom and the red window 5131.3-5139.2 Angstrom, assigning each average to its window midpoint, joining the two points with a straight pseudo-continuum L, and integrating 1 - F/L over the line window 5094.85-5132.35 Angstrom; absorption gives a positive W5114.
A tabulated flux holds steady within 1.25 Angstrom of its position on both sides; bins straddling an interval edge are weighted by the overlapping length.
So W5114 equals 0.3 Angstrom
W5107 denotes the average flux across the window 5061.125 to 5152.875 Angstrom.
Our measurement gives 6.18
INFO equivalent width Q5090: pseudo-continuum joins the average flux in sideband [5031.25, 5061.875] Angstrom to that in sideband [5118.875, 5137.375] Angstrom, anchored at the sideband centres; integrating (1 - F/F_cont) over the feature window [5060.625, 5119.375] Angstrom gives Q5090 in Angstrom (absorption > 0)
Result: -2.20 Angstrom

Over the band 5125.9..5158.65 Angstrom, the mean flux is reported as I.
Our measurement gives 5.97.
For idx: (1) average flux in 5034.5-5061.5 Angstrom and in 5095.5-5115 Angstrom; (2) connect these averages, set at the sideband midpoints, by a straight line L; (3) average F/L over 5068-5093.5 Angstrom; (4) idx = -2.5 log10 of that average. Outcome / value -0.02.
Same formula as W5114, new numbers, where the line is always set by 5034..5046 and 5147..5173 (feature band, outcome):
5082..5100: -1.45 Angstrom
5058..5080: -1.51 Angstrom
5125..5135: -0.45 Angstrom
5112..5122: -0.68 Angstrom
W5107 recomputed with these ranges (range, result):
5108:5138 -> 6.1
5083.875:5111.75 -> 6.3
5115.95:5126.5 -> 6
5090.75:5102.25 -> 6.28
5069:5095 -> 6.33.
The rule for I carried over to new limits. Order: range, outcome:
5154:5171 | 5.65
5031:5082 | 6.23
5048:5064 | 6.31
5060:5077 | 6.37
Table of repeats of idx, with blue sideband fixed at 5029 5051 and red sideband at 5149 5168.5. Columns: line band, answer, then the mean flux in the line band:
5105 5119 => -0.06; 6.27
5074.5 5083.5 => -0.04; 6.22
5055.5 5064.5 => -0.07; 6.42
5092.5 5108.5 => -0.05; 6.23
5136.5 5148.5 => -0.02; 5.95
